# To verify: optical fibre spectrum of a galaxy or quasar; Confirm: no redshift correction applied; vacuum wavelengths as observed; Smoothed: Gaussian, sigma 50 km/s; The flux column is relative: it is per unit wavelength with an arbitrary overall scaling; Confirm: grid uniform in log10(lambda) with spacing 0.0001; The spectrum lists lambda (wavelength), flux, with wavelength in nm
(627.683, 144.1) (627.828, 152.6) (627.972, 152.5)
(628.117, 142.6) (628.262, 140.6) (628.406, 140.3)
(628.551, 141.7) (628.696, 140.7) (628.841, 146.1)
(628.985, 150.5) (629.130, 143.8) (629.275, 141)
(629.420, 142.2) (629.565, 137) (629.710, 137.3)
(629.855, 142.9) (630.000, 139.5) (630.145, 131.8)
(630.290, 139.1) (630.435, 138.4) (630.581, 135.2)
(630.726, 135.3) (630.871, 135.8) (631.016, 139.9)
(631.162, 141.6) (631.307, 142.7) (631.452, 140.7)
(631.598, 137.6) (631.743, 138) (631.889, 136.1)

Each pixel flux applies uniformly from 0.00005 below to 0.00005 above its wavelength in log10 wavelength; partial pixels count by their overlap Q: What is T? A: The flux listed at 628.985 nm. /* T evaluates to 150.5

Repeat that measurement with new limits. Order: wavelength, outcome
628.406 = 140.3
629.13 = 143.8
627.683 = 144.1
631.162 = 141.6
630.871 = 135.8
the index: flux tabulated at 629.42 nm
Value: 142.2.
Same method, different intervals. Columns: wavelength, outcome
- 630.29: 139.1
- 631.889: 136.1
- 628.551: 141.7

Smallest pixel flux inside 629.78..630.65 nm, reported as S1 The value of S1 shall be 131.8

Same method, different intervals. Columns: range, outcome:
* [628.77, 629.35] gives 141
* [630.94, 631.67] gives 137.6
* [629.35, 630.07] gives 137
